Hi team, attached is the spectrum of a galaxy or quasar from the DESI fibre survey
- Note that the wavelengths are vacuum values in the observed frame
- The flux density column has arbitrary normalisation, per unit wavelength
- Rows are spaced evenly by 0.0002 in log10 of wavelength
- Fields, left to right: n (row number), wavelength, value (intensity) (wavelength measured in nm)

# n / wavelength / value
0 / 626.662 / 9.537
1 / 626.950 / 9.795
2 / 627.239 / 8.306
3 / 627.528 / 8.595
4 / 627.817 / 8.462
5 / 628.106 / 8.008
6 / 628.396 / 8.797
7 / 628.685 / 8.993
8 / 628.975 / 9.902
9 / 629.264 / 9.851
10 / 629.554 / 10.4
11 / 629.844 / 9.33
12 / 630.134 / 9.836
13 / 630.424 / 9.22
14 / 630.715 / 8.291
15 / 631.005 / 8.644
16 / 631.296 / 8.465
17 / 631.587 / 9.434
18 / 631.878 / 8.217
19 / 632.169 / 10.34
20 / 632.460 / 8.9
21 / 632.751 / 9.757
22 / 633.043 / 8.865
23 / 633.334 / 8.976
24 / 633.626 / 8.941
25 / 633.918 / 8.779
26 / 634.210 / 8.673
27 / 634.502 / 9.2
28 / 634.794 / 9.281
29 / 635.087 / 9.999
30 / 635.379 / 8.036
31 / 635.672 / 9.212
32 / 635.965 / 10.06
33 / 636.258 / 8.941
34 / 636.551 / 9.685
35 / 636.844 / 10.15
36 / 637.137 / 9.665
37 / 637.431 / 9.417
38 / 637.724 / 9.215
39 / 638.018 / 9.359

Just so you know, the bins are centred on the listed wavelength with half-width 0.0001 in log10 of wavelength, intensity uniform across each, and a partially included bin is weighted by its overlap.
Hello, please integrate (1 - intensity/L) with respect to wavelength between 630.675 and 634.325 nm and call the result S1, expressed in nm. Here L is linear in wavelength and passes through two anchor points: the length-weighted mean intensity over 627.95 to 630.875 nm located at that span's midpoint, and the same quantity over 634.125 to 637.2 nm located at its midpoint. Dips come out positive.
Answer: 0.134 nm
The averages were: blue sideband 9.26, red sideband 9.36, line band 8.97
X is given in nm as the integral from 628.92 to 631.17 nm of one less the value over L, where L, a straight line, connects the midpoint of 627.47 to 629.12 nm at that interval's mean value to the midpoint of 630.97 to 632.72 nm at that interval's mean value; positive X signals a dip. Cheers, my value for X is -0.12 nm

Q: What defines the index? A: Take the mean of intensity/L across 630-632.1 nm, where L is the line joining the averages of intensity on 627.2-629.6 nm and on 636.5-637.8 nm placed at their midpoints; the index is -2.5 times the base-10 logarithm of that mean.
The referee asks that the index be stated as 0.03 mag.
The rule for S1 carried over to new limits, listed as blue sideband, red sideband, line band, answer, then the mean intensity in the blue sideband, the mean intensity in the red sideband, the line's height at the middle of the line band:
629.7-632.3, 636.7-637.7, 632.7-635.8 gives 0.12 nm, 9.08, 9.68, 9.39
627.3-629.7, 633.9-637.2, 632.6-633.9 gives 0.02 nm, 9.1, 9.32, 9.25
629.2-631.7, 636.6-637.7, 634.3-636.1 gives 0.05 nm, 9.25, 9.69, 9.56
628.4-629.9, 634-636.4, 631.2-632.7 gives 0.04 nm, 9.64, 9.16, 9.42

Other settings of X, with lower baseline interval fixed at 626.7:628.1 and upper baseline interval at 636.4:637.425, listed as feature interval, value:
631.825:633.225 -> 0.01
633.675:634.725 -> 0.06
